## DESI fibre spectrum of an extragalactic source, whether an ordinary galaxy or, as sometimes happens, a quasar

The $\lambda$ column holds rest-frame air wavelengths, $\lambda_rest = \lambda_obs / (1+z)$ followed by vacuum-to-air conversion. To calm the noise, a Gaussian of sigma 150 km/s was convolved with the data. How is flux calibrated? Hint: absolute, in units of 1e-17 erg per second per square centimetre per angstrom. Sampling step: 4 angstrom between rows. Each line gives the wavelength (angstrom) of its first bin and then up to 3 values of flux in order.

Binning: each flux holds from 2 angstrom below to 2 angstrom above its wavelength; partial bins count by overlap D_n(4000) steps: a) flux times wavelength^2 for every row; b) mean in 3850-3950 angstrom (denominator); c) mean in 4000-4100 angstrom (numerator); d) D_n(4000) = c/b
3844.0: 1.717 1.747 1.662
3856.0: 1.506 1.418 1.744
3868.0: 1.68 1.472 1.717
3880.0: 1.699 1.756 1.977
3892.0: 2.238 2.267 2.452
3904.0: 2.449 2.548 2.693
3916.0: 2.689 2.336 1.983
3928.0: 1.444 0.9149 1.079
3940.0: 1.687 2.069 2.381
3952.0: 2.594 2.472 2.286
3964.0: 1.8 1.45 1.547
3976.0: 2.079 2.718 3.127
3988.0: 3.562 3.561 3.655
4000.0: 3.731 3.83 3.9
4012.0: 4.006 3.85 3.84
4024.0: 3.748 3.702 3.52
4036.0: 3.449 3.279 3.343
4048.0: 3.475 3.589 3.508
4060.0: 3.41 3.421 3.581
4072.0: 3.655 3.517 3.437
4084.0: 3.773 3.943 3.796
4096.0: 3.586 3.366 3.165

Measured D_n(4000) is 2.04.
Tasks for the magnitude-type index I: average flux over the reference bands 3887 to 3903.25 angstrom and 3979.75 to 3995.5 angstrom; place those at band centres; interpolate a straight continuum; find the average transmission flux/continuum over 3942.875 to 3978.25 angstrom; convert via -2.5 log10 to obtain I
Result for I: 0.40 mag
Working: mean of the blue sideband 2.27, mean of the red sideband 3.34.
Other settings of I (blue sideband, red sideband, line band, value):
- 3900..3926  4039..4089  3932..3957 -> 0.355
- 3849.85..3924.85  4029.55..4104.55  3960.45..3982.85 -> 0.343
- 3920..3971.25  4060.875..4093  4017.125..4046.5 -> -0.183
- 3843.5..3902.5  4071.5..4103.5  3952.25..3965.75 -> 0.128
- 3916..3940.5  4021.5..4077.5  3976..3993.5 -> -0.219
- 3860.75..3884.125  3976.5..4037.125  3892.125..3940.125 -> 0.080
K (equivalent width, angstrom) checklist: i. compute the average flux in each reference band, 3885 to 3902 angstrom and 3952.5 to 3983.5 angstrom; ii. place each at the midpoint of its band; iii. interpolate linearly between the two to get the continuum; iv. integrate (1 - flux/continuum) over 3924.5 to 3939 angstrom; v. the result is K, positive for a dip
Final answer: 6.0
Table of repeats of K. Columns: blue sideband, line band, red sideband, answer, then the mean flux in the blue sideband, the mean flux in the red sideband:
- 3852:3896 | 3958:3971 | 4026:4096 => 3.94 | 1.74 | 3.55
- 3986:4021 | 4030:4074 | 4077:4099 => 2.88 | 3.77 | 3.68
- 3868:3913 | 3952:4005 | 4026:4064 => 3.13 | 2.08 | 3.47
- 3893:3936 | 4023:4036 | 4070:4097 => -1.79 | 2.13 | 3.68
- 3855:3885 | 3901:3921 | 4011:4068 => -4.35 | 1.62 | 3.57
